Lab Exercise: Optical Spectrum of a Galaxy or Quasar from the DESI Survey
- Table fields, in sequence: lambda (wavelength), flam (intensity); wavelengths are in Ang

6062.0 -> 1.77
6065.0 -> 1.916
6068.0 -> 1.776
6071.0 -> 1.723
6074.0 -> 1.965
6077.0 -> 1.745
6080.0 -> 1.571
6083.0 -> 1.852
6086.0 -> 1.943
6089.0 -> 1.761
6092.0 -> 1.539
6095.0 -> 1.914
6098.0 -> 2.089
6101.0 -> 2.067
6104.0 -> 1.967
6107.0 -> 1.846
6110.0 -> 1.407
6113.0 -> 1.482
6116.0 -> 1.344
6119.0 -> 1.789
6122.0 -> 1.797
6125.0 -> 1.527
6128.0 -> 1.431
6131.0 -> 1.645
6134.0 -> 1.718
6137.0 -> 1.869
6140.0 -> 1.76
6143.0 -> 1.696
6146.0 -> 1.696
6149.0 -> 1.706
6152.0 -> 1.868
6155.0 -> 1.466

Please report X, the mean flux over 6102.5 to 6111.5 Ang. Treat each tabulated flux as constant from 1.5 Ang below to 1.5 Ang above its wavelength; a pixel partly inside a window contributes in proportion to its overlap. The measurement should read 1.74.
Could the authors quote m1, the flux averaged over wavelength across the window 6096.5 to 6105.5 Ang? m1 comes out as 2.04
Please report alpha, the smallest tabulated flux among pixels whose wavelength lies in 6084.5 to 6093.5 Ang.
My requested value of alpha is 1.539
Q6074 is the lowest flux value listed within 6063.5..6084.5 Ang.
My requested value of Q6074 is 1.571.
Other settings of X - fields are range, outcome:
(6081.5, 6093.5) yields 1.77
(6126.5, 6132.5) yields 1.54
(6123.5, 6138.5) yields 1.64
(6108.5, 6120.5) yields 1.51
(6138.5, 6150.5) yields 1.71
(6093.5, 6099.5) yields 2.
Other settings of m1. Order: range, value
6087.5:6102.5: 1.87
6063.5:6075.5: 1.84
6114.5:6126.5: 1.61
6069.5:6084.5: 1.77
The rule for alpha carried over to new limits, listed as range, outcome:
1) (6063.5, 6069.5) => 1.776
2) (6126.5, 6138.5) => 1.431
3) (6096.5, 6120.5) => 1.344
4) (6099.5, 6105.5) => 1.967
